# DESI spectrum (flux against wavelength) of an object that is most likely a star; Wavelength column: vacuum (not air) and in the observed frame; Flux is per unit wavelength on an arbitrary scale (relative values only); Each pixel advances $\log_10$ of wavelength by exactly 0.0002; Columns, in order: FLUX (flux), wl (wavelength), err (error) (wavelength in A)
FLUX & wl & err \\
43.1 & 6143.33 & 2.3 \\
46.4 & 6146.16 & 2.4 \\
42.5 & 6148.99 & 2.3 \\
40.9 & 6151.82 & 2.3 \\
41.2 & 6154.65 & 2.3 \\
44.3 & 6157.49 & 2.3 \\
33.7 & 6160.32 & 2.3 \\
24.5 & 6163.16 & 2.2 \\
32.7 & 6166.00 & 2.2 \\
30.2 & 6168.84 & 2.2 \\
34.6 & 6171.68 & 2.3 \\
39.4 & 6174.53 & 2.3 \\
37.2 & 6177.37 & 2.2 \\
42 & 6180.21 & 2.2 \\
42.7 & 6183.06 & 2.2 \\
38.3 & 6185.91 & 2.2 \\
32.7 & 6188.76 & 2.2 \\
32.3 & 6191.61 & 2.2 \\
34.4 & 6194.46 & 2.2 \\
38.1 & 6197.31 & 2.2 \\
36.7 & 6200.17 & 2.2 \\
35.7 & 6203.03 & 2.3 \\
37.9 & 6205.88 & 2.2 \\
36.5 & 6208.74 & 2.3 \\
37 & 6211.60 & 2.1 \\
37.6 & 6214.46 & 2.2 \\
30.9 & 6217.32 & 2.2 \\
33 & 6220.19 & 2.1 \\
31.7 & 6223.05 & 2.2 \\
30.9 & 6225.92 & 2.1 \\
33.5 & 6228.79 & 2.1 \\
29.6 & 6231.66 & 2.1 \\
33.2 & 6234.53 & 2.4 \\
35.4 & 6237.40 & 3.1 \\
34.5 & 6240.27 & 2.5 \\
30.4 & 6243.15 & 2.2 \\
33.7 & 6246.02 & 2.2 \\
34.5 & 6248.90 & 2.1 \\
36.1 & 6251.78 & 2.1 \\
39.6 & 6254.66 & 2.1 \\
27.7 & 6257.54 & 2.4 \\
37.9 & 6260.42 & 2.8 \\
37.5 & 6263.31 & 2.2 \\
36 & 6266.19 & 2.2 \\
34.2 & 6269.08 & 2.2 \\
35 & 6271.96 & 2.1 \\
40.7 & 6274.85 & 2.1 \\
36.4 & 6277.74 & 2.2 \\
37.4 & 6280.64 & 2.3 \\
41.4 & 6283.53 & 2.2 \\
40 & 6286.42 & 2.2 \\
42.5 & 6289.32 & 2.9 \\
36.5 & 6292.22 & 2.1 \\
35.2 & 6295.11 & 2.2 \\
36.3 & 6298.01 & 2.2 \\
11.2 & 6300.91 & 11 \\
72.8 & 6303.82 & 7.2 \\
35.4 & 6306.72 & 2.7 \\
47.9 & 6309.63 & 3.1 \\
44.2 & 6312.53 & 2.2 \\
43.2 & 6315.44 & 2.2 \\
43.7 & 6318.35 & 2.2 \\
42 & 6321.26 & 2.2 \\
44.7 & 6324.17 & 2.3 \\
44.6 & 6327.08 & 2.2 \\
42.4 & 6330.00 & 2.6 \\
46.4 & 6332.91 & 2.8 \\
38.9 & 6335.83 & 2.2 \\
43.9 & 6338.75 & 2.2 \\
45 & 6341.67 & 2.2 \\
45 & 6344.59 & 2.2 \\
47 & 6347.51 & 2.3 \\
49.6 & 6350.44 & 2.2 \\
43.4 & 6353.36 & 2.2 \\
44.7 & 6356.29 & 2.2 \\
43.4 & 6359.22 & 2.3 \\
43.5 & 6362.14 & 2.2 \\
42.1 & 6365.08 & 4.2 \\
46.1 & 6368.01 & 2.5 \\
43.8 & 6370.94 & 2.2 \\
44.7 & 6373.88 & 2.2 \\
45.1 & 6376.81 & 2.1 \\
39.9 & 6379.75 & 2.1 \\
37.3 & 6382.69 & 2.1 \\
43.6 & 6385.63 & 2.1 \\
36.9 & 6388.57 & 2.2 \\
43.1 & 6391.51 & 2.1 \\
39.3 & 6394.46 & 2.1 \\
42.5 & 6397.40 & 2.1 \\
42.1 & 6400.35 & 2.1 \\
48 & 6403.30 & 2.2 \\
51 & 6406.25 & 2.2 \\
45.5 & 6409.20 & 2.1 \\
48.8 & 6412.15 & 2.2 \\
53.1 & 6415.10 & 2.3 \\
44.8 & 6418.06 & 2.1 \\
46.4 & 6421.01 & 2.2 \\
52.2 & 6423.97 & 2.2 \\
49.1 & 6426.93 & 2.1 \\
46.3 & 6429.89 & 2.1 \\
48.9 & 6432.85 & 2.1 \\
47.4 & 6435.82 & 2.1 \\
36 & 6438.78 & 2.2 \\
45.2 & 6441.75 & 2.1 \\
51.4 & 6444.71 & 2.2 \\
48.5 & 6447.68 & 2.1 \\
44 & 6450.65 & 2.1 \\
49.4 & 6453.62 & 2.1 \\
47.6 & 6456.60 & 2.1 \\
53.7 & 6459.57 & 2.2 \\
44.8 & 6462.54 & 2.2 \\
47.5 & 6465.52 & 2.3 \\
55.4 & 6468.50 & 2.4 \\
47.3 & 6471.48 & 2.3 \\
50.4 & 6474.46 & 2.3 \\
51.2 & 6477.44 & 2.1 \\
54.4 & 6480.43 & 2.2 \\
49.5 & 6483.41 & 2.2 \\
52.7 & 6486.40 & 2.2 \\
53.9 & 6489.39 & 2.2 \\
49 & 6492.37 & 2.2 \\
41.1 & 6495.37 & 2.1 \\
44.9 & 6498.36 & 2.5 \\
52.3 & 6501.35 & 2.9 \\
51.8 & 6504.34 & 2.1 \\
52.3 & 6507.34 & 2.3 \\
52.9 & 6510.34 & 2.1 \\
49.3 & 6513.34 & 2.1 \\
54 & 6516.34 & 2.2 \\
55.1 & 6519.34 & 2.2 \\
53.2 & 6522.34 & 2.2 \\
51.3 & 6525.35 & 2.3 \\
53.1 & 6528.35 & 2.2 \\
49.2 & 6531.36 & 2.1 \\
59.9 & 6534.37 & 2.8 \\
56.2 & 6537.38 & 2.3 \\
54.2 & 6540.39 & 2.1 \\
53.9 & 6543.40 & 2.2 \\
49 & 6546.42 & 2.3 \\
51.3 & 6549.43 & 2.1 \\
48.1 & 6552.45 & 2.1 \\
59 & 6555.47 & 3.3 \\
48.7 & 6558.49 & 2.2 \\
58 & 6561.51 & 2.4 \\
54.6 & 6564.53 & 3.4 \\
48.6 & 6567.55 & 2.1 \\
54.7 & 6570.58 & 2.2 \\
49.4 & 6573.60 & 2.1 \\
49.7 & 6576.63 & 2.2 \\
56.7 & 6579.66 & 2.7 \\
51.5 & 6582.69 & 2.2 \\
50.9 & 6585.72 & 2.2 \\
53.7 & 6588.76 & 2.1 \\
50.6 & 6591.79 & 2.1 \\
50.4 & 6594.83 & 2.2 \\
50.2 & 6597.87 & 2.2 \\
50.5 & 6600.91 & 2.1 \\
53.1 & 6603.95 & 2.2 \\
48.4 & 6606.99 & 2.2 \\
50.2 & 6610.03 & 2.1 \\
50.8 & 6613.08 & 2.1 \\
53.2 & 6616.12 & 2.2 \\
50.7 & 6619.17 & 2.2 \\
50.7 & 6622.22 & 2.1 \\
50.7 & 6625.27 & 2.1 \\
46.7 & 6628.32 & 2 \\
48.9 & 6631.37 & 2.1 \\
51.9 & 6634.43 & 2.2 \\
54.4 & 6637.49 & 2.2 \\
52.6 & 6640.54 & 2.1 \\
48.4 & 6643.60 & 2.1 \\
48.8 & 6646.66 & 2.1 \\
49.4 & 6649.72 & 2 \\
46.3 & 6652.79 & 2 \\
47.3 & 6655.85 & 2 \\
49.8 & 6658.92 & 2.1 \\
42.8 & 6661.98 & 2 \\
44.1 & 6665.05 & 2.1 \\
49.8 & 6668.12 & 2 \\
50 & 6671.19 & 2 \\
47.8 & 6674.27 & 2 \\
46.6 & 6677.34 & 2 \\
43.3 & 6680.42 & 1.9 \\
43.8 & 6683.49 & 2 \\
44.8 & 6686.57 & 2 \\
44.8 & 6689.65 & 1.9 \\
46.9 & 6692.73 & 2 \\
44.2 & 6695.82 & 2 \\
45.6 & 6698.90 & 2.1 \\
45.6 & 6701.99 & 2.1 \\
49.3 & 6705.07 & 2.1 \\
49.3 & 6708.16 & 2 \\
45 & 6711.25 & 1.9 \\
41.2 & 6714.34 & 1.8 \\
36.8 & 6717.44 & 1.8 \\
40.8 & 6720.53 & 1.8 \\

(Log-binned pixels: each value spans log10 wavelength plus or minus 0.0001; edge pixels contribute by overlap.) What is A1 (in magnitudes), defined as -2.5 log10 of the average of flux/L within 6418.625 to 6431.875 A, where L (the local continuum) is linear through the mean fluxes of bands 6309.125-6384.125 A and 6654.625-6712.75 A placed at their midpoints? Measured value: -0.089 mag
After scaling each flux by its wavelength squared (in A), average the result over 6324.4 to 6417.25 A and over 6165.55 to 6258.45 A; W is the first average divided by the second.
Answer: 1.33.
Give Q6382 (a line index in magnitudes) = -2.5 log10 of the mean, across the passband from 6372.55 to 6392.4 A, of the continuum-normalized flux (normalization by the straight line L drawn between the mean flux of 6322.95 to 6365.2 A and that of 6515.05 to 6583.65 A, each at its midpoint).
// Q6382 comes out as 0.11 mag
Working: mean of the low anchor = 44.4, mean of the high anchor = 53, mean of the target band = 41.5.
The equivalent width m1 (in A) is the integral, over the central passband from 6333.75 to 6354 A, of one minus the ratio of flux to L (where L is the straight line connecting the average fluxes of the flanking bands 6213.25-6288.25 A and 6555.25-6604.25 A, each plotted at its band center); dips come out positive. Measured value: -2.5 A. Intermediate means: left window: 35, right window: 52.2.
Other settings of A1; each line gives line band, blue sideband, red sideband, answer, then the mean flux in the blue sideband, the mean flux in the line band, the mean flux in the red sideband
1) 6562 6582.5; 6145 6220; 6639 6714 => -0.17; 36.8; 52.5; 46.8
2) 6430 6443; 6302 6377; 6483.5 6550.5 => 0.10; 45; 44.5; 51.8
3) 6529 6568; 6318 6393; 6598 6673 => -0.12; 43.5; 53.3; 49.6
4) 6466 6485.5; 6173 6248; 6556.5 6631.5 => -0.11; 35.2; 51.2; 51.4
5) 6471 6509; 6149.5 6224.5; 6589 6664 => -0.10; 36.1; 50.1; 49.9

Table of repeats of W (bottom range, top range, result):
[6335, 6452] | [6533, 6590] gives 1.24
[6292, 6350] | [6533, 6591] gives 1.34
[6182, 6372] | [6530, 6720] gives 1.42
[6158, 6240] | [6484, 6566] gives 1.66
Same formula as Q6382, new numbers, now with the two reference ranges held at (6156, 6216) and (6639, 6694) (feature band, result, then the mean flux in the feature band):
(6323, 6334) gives -0.13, 44.5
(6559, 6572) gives -0.19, 53.6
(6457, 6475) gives -0.17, 49.7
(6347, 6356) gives -0.16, 46.4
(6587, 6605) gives -0.13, 51.3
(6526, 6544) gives -0.23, 54.3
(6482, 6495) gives -0.17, 50.4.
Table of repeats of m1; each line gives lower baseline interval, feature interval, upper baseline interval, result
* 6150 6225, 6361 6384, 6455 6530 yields 1.07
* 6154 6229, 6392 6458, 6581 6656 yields -4.46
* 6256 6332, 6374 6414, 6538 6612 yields 0.48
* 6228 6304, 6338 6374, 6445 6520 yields -2.72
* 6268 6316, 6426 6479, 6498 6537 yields 0.86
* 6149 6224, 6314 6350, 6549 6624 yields -1.92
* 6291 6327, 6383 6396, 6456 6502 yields 1.39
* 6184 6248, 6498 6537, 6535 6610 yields -2.47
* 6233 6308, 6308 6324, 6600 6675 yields -2.49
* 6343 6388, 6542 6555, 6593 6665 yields -0.90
